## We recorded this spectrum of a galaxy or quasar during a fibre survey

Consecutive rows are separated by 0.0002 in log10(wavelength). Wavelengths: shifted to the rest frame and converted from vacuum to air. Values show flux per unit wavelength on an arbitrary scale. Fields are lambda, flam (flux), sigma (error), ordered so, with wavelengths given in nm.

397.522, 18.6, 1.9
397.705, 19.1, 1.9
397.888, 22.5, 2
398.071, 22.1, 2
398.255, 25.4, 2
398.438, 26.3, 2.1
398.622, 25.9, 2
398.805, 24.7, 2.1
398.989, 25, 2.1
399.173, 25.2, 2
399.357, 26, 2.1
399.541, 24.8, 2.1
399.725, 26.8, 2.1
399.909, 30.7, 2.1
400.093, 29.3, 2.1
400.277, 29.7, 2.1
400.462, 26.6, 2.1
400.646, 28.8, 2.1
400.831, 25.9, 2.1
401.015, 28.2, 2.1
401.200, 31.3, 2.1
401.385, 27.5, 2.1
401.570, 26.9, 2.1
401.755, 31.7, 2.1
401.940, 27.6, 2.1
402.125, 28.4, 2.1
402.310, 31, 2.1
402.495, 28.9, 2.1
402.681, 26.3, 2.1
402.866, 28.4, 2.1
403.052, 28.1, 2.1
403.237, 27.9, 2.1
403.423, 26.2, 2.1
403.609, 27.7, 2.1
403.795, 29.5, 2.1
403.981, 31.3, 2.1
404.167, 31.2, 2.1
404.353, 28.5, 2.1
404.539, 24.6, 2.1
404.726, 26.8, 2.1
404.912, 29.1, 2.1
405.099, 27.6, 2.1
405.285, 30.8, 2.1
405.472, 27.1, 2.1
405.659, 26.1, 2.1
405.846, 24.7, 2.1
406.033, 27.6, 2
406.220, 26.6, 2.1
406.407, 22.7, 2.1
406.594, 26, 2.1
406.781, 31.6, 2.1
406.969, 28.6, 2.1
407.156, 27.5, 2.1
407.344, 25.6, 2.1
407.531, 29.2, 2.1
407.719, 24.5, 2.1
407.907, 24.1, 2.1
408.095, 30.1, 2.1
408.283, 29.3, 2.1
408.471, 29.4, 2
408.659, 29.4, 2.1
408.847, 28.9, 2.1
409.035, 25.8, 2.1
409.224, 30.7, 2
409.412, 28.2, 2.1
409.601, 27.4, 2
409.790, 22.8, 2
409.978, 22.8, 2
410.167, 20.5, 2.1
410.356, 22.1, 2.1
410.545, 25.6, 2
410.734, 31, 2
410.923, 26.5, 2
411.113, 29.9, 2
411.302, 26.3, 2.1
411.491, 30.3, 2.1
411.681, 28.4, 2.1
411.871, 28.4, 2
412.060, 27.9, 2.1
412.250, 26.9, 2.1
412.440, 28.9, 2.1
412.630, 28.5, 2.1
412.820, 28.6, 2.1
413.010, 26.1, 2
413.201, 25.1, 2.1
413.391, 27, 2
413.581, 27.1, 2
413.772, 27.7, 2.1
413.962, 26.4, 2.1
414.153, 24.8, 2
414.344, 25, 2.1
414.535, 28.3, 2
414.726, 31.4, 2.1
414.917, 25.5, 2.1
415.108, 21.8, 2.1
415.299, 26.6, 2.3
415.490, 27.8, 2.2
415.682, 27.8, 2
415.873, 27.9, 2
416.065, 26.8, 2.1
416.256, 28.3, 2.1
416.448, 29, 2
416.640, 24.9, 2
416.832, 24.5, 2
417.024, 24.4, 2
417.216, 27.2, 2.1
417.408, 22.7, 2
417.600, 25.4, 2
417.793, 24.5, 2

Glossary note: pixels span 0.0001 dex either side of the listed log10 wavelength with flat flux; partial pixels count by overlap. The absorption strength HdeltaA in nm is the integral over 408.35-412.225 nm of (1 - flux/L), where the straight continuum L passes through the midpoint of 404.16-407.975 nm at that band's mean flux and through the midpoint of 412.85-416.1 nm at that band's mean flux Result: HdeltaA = -0.03 nm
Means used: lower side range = 27.1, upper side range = 26.7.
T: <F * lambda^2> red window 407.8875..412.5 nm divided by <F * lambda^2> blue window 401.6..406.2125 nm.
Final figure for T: 1.00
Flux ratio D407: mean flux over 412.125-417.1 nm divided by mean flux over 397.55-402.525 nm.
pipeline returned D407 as 1.0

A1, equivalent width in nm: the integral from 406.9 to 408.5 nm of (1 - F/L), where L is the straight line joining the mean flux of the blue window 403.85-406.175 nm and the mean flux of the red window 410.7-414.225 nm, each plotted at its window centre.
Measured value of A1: 0.02 nm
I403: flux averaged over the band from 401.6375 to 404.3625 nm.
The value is 28.8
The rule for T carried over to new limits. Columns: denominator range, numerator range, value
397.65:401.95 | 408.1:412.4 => 1.08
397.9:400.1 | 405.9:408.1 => 1.08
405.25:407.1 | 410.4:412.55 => 1.06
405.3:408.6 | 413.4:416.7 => 1.03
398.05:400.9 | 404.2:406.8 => 1.05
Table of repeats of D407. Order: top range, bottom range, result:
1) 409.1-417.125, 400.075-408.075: 0.96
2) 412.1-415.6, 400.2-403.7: 0.95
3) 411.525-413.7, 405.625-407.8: 1.03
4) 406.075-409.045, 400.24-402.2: 0.97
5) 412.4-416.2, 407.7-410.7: 1.02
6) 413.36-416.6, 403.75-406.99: 0.97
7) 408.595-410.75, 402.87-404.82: 0.92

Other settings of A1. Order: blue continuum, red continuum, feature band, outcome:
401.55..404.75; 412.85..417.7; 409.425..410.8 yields 0.131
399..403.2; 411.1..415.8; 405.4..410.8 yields 0.170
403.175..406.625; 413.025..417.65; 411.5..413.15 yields -0.080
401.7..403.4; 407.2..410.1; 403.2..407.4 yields 0.043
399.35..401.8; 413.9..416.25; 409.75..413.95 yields 0.040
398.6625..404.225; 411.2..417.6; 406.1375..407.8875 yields 0.047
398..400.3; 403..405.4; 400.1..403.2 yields -0.132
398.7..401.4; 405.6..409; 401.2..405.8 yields -0.165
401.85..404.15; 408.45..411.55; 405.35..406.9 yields 0.062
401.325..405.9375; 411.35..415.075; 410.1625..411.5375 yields 0.039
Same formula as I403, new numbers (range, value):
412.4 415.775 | 26.9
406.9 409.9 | 27.6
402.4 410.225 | 27.4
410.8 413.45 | 27.8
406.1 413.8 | 27.2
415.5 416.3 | 27.7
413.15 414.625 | 26.5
